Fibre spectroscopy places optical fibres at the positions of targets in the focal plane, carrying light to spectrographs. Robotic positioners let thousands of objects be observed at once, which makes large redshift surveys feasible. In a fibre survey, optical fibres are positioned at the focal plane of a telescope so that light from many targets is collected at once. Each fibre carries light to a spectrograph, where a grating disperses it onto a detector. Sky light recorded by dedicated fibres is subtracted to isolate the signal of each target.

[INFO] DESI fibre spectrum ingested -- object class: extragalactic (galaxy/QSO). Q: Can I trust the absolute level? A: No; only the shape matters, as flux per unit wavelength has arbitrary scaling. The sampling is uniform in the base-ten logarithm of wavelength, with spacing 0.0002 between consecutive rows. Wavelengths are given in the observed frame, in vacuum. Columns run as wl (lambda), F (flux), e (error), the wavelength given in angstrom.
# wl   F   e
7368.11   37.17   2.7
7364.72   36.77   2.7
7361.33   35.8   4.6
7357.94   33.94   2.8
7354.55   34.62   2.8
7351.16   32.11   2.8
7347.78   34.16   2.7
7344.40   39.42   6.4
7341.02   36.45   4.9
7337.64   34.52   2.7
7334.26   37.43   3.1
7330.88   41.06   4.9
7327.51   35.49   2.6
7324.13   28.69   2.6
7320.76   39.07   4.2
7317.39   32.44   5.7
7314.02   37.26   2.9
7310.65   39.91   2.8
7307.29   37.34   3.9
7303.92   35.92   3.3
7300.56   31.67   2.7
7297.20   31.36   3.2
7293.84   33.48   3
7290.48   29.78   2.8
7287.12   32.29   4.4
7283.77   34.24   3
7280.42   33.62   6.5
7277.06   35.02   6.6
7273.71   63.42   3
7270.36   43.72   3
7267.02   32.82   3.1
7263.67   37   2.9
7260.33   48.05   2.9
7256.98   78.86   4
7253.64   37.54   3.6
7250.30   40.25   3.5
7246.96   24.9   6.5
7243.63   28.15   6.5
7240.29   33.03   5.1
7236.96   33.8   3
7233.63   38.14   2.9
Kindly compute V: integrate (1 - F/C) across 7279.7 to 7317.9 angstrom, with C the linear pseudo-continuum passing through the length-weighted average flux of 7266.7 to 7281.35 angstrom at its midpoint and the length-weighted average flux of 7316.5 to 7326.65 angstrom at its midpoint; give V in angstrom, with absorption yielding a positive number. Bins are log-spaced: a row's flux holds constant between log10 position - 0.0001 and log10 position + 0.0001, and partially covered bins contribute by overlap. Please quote 3.7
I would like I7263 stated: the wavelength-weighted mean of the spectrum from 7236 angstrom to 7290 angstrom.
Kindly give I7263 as 39.7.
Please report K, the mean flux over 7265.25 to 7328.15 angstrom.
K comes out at 36.2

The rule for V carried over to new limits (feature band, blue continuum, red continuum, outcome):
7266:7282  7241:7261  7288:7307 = -1.94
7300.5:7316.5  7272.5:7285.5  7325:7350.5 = 0.78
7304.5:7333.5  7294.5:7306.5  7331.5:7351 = -1.46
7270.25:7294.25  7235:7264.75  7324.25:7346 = 0.54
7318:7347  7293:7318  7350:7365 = -1.25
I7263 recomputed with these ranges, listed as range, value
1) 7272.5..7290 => 38.4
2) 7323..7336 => 35.9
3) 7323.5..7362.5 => 35.5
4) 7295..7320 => 35.2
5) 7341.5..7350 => 36.5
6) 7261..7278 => 43.1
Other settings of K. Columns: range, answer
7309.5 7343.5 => 36.2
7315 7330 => 34.5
